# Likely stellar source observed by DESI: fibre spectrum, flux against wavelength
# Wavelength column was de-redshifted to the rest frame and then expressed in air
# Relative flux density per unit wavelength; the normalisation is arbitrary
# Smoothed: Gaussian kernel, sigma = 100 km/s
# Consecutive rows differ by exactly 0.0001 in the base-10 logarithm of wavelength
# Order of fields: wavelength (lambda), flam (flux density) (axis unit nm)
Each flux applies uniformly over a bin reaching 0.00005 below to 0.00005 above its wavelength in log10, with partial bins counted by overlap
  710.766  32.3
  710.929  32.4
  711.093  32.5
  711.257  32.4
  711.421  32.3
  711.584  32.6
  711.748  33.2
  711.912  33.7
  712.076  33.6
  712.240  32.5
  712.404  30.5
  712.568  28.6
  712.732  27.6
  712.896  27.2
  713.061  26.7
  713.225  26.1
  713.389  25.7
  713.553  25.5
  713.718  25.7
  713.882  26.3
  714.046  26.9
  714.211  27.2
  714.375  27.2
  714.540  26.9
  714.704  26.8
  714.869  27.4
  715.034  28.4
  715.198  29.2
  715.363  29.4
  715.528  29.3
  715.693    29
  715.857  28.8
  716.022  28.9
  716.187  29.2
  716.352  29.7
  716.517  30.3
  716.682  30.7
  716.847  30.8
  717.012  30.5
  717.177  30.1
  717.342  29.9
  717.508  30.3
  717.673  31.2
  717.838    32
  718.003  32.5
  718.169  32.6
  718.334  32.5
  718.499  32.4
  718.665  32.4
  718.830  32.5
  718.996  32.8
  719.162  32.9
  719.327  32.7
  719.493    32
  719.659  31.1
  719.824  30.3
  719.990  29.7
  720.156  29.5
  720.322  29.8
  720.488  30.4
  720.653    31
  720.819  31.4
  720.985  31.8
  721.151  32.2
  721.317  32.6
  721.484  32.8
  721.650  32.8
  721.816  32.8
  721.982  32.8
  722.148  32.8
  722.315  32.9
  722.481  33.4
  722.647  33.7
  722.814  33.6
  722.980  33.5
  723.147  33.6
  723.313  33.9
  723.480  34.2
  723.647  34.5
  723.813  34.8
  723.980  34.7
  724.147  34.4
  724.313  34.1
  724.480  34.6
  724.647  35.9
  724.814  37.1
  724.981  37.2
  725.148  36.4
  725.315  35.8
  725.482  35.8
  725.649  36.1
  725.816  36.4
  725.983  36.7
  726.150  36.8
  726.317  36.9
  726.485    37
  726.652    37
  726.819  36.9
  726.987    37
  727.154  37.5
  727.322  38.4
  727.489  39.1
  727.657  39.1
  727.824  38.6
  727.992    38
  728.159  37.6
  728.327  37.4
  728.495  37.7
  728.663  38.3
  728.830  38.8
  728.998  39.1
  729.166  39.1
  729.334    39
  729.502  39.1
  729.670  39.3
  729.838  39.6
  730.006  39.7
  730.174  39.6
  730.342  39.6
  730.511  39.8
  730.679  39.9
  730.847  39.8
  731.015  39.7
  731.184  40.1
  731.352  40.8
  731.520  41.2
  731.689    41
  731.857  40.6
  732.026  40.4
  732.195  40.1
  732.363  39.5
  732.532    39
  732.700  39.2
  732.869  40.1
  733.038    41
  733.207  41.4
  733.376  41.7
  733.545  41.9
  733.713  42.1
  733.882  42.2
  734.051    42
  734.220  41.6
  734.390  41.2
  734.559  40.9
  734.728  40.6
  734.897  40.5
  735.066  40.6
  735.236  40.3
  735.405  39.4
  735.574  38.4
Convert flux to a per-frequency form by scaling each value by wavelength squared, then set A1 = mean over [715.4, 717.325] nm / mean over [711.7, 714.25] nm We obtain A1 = 1.1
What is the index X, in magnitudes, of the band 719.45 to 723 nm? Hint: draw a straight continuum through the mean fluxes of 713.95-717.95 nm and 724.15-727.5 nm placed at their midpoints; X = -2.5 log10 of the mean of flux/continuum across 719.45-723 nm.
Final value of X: 0.04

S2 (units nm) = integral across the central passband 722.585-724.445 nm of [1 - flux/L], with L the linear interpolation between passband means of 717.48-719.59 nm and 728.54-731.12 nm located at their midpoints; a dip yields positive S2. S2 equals 0.07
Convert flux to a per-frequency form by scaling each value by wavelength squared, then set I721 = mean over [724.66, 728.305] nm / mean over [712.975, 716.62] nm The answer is 1.4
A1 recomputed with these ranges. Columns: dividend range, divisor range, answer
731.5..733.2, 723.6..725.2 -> 1.16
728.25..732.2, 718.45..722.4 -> 1.28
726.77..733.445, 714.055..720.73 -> 1.35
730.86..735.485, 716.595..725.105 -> 1.29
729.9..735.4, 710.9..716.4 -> 1.47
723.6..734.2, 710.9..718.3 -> 1.36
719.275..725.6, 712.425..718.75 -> 1.17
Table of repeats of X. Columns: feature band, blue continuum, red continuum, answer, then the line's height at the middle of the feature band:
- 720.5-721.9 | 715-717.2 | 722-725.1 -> 0.03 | 32.9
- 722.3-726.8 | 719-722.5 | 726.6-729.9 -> -0.01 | 35.1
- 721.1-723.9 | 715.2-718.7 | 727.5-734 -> 0.03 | 34.3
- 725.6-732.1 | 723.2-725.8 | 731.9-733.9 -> -0.02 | 38.1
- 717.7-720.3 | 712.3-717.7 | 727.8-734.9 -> -0.02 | 31.2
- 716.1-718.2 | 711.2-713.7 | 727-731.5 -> 0.06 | 32.3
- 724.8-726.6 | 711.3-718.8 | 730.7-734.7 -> -0.01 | 36.3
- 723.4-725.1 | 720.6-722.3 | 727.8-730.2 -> -0.01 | 34.7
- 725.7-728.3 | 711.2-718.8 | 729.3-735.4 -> -0.01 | 37.1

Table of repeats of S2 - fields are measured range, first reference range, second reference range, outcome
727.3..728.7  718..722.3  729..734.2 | -0.02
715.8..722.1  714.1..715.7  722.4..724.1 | -0.09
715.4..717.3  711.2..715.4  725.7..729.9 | 0.06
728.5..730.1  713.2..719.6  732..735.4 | -0.05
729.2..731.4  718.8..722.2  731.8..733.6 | -0.06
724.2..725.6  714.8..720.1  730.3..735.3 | -0.01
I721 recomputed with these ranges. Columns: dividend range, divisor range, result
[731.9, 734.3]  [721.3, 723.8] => 1.26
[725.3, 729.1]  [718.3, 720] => 1.20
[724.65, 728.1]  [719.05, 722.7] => 1.18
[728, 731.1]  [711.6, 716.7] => 1.42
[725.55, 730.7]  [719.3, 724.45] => 1.19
